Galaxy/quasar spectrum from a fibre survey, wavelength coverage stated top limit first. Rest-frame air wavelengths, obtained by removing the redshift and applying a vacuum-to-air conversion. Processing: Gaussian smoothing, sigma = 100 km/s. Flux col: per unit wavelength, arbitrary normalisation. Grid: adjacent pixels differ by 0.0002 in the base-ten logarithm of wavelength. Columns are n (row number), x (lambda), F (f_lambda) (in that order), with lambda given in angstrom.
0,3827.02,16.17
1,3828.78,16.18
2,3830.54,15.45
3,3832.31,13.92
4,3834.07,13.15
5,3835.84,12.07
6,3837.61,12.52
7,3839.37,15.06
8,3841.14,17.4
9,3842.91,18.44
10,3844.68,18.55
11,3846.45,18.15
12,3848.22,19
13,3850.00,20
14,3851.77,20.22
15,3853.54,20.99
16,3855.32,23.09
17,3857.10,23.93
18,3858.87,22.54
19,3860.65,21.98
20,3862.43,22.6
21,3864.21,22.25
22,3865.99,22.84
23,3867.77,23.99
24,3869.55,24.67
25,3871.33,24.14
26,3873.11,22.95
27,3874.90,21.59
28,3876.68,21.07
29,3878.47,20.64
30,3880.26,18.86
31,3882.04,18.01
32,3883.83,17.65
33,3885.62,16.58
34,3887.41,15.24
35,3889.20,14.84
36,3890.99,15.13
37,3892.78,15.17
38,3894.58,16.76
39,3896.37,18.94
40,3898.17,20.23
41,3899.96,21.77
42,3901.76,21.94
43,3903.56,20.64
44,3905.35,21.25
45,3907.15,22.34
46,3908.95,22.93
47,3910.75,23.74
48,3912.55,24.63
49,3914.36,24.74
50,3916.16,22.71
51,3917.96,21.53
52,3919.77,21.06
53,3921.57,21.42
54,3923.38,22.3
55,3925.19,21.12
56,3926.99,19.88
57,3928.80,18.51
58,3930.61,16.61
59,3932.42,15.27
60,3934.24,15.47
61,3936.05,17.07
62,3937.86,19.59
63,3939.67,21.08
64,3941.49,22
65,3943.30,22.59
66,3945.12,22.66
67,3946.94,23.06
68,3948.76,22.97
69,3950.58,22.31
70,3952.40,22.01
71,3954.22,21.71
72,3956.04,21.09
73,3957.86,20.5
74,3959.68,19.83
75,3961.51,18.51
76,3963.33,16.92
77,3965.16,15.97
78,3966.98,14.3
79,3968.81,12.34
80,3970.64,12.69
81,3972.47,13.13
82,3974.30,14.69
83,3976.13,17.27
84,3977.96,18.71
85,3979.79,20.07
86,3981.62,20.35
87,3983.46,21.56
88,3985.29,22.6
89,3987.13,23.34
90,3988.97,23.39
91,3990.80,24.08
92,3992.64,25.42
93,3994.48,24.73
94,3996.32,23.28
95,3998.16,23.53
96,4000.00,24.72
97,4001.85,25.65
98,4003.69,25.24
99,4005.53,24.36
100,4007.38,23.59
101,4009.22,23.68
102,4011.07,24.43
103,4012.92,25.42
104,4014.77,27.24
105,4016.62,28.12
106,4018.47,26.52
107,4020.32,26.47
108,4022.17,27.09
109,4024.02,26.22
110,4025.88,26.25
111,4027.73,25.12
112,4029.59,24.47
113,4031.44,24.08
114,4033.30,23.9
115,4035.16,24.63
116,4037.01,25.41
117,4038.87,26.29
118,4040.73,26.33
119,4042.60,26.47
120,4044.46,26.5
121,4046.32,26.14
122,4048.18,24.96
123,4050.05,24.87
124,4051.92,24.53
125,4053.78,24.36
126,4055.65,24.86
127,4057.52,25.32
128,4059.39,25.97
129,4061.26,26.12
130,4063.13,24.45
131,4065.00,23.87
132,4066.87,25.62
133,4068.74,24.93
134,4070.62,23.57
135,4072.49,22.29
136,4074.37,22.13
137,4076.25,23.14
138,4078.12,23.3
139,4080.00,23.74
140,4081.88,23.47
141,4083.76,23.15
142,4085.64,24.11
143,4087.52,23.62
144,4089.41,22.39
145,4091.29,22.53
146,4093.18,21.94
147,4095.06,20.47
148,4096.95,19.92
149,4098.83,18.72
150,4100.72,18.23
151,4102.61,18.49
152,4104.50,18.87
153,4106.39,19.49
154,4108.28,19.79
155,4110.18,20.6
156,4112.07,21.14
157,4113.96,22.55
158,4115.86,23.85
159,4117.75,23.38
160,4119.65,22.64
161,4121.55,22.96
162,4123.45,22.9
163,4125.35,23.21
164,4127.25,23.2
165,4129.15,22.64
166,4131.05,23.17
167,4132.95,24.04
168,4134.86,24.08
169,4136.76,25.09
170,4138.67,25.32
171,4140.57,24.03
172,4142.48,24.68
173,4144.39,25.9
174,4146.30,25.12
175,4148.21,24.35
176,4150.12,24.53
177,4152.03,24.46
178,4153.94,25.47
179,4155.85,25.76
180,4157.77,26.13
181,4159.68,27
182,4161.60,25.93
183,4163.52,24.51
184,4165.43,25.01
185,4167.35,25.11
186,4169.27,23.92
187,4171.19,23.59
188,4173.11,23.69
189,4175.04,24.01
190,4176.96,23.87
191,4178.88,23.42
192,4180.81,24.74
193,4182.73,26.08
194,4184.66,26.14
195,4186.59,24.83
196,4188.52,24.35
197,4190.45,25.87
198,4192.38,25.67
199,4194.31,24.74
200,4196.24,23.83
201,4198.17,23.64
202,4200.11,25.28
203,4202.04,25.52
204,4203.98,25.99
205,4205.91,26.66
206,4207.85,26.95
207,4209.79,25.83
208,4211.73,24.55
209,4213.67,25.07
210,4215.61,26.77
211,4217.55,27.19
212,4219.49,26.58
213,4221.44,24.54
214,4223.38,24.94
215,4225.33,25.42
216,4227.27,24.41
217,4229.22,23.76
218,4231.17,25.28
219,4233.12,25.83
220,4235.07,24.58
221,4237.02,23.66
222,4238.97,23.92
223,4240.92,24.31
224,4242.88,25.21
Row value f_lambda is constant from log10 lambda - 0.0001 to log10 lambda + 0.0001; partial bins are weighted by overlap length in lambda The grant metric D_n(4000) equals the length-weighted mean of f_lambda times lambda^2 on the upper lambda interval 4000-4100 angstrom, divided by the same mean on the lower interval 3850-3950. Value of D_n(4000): 1.28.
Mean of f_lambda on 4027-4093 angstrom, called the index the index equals 24.4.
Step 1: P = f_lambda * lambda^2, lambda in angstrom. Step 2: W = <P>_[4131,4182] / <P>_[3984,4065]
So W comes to 1.05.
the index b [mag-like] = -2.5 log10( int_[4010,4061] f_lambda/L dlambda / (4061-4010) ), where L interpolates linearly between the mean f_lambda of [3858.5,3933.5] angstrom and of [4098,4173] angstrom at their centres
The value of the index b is -0.16 mag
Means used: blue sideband 20.5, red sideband 23.4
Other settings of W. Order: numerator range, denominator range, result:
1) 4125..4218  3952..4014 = 1.31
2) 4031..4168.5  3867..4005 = 1.26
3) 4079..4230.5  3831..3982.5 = 1.39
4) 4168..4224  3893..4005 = 1.38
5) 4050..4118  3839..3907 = 1.26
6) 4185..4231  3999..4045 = 1.09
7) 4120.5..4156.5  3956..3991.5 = 1.42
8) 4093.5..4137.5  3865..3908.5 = 1.22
